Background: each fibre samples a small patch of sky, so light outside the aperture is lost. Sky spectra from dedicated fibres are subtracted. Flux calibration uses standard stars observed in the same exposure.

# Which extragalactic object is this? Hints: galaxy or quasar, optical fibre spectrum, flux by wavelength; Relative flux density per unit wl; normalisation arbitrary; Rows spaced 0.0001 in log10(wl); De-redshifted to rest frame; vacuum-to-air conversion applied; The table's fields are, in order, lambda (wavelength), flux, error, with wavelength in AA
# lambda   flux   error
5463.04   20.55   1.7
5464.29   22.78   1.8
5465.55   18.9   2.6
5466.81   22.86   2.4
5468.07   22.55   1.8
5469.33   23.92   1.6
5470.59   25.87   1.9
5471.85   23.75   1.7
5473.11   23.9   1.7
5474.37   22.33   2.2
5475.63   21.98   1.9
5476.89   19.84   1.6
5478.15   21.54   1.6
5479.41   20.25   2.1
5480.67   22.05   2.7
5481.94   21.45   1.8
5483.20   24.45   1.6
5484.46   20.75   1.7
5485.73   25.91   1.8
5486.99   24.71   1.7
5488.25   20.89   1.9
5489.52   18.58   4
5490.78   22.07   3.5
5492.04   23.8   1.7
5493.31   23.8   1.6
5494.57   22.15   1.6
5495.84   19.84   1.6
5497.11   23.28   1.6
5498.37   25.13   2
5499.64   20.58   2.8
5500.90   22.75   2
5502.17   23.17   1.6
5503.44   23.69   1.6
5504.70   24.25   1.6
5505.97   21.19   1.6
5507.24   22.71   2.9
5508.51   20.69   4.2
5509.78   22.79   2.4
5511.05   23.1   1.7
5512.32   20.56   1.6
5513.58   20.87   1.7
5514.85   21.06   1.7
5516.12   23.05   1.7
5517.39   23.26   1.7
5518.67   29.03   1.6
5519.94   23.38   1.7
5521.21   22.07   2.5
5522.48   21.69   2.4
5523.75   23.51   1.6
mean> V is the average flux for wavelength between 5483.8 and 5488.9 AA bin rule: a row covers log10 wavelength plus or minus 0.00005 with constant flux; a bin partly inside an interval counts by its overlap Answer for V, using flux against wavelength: 23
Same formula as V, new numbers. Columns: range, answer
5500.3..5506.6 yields 23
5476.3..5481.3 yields 20.9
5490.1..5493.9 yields 23.2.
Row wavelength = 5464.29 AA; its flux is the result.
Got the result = 22.78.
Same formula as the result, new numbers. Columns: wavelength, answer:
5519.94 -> 23.38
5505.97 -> 21.19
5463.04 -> 20.55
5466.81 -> 22.86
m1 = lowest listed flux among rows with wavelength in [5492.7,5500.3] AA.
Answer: 19.84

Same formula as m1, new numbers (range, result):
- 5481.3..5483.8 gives 21.45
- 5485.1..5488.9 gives 20.89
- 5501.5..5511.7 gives 20.69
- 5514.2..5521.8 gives 21.06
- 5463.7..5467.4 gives 18.9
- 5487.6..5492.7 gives 18.58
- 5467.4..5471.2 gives 22.55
